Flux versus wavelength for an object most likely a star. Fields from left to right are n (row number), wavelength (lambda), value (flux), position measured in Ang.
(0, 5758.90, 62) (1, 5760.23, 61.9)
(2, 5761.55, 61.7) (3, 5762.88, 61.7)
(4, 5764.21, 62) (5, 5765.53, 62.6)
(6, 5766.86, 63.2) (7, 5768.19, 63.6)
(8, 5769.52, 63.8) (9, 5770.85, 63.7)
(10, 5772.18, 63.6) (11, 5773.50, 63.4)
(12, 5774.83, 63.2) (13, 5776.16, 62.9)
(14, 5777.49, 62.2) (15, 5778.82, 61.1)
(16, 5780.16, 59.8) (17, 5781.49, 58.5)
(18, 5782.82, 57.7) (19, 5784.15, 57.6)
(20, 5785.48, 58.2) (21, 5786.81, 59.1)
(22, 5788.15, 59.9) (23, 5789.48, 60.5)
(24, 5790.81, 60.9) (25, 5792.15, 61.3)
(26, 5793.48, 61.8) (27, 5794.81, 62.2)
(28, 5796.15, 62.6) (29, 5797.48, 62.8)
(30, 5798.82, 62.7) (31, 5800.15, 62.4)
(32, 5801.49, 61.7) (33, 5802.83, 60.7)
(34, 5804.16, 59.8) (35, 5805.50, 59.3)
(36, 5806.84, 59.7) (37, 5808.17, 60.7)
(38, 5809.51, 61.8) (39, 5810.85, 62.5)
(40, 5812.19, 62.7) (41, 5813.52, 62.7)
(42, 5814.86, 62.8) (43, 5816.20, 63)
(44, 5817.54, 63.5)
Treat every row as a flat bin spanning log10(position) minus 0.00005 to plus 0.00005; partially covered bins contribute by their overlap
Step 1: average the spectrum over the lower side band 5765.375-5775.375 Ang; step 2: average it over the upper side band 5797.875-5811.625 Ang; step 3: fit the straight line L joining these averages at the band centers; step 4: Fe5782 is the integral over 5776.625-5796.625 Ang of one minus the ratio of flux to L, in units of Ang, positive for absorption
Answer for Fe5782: 0.7 Ang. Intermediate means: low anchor 63.4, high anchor 61.1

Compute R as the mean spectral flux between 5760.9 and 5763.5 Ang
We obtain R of 61.6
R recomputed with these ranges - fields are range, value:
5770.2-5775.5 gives 63.6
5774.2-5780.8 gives 61.8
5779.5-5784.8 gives 58.4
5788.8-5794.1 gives 61.2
